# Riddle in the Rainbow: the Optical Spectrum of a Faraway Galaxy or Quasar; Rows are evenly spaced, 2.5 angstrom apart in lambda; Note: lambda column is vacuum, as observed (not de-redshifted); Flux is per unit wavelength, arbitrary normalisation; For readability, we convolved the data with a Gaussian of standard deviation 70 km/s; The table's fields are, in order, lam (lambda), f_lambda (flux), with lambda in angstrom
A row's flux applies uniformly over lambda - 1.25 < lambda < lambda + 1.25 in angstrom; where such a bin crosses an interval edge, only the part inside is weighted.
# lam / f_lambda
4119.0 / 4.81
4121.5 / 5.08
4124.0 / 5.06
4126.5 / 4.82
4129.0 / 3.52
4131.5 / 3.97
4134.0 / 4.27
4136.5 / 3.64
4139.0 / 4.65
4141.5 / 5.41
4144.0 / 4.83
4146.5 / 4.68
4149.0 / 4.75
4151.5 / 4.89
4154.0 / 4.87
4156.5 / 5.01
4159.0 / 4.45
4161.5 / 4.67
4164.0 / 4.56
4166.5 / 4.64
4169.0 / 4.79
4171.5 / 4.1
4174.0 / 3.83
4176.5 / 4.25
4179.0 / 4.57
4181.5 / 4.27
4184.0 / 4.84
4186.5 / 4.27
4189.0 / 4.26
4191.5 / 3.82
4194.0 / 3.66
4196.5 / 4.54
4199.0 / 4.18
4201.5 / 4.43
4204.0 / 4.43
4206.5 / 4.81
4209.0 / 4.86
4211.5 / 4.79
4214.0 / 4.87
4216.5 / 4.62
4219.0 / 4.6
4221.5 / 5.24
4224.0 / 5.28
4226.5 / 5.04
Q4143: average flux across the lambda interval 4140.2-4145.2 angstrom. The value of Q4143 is 5.12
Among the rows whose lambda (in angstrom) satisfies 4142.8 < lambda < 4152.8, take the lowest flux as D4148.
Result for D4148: 4.68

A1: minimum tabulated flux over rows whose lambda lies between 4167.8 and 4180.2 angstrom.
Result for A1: 3.83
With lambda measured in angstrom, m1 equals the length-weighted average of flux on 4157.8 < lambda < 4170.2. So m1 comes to 4.62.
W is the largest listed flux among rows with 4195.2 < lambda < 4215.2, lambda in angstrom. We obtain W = 4.87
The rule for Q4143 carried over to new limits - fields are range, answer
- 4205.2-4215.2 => 4.83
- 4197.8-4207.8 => 4.47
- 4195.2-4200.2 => 4.35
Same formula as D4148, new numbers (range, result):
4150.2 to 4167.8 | 4.45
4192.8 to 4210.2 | 3.66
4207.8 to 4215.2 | 4.79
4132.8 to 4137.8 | 3.64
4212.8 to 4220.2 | 4.6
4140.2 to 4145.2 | 4.83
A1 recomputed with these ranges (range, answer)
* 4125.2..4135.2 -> 3.52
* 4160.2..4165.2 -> 4.56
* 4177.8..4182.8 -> 4.27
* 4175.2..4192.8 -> 3.82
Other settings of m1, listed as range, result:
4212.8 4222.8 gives 4.83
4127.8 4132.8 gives 3.75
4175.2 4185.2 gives 4.48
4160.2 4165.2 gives 4.61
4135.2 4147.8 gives 4.64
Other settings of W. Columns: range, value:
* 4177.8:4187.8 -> 4.84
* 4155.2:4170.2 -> 5.01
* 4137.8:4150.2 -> 5.41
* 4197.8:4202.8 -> 4.43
